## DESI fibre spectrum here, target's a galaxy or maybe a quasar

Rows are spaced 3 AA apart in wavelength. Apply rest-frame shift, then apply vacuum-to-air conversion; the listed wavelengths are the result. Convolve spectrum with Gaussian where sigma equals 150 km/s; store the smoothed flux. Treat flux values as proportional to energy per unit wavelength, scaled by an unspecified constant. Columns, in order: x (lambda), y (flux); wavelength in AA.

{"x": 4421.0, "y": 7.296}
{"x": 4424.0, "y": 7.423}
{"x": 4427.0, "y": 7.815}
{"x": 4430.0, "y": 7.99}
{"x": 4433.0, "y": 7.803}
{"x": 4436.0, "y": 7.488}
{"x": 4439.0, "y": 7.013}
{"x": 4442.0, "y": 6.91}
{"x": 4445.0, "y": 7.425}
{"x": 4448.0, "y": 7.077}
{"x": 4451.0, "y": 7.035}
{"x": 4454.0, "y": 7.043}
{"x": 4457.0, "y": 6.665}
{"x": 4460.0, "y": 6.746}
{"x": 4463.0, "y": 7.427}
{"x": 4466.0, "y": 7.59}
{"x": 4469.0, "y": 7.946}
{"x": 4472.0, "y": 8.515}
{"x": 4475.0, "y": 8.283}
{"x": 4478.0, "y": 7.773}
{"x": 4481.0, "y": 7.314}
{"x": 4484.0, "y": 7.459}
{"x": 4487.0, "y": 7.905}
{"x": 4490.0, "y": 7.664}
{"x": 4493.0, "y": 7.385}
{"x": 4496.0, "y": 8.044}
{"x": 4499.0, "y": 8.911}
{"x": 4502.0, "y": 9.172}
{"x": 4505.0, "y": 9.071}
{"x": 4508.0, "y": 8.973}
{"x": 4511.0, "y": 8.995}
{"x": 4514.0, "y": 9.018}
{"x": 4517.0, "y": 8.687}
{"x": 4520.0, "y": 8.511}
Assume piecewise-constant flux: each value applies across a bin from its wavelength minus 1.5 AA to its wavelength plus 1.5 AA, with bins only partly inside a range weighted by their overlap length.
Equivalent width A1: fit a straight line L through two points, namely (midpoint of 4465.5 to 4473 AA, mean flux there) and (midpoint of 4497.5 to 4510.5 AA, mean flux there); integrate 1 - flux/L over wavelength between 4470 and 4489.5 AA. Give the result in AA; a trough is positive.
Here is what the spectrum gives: 1.1 AA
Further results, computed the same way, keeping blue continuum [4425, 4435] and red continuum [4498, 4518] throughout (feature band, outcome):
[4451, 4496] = 4.91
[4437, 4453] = 1.88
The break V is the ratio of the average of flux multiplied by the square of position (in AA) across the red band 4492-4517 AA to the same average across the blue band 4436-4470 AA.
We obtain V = 1.2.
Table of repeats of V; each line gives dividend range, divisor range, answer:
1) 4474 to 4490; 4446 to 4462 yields 1.13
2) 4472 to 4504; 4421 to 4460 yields 1.13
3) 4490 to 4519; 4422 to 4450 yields 1.20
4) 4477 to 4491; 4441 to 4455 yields 1.09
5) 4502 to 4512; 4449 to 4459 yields 1.34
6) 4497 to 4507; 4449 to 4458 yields 1.33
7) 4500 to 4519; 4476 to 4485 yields 1.20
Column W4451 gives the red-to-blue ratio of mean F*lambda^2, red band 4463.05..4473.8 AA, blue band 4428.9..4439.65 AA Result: 1.1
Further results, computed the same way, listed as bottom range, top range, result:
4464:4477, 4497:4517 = 1.13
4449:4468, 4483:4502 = 1.14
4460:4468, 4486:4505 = 1.13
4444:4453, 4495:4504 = 1.25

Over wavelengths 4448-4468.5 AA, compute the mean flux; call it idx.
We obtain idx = 7.13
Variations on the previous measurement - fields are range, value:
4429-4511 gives 7.75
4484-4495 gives 7.64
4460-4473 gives 7.72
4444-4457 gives 7.08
